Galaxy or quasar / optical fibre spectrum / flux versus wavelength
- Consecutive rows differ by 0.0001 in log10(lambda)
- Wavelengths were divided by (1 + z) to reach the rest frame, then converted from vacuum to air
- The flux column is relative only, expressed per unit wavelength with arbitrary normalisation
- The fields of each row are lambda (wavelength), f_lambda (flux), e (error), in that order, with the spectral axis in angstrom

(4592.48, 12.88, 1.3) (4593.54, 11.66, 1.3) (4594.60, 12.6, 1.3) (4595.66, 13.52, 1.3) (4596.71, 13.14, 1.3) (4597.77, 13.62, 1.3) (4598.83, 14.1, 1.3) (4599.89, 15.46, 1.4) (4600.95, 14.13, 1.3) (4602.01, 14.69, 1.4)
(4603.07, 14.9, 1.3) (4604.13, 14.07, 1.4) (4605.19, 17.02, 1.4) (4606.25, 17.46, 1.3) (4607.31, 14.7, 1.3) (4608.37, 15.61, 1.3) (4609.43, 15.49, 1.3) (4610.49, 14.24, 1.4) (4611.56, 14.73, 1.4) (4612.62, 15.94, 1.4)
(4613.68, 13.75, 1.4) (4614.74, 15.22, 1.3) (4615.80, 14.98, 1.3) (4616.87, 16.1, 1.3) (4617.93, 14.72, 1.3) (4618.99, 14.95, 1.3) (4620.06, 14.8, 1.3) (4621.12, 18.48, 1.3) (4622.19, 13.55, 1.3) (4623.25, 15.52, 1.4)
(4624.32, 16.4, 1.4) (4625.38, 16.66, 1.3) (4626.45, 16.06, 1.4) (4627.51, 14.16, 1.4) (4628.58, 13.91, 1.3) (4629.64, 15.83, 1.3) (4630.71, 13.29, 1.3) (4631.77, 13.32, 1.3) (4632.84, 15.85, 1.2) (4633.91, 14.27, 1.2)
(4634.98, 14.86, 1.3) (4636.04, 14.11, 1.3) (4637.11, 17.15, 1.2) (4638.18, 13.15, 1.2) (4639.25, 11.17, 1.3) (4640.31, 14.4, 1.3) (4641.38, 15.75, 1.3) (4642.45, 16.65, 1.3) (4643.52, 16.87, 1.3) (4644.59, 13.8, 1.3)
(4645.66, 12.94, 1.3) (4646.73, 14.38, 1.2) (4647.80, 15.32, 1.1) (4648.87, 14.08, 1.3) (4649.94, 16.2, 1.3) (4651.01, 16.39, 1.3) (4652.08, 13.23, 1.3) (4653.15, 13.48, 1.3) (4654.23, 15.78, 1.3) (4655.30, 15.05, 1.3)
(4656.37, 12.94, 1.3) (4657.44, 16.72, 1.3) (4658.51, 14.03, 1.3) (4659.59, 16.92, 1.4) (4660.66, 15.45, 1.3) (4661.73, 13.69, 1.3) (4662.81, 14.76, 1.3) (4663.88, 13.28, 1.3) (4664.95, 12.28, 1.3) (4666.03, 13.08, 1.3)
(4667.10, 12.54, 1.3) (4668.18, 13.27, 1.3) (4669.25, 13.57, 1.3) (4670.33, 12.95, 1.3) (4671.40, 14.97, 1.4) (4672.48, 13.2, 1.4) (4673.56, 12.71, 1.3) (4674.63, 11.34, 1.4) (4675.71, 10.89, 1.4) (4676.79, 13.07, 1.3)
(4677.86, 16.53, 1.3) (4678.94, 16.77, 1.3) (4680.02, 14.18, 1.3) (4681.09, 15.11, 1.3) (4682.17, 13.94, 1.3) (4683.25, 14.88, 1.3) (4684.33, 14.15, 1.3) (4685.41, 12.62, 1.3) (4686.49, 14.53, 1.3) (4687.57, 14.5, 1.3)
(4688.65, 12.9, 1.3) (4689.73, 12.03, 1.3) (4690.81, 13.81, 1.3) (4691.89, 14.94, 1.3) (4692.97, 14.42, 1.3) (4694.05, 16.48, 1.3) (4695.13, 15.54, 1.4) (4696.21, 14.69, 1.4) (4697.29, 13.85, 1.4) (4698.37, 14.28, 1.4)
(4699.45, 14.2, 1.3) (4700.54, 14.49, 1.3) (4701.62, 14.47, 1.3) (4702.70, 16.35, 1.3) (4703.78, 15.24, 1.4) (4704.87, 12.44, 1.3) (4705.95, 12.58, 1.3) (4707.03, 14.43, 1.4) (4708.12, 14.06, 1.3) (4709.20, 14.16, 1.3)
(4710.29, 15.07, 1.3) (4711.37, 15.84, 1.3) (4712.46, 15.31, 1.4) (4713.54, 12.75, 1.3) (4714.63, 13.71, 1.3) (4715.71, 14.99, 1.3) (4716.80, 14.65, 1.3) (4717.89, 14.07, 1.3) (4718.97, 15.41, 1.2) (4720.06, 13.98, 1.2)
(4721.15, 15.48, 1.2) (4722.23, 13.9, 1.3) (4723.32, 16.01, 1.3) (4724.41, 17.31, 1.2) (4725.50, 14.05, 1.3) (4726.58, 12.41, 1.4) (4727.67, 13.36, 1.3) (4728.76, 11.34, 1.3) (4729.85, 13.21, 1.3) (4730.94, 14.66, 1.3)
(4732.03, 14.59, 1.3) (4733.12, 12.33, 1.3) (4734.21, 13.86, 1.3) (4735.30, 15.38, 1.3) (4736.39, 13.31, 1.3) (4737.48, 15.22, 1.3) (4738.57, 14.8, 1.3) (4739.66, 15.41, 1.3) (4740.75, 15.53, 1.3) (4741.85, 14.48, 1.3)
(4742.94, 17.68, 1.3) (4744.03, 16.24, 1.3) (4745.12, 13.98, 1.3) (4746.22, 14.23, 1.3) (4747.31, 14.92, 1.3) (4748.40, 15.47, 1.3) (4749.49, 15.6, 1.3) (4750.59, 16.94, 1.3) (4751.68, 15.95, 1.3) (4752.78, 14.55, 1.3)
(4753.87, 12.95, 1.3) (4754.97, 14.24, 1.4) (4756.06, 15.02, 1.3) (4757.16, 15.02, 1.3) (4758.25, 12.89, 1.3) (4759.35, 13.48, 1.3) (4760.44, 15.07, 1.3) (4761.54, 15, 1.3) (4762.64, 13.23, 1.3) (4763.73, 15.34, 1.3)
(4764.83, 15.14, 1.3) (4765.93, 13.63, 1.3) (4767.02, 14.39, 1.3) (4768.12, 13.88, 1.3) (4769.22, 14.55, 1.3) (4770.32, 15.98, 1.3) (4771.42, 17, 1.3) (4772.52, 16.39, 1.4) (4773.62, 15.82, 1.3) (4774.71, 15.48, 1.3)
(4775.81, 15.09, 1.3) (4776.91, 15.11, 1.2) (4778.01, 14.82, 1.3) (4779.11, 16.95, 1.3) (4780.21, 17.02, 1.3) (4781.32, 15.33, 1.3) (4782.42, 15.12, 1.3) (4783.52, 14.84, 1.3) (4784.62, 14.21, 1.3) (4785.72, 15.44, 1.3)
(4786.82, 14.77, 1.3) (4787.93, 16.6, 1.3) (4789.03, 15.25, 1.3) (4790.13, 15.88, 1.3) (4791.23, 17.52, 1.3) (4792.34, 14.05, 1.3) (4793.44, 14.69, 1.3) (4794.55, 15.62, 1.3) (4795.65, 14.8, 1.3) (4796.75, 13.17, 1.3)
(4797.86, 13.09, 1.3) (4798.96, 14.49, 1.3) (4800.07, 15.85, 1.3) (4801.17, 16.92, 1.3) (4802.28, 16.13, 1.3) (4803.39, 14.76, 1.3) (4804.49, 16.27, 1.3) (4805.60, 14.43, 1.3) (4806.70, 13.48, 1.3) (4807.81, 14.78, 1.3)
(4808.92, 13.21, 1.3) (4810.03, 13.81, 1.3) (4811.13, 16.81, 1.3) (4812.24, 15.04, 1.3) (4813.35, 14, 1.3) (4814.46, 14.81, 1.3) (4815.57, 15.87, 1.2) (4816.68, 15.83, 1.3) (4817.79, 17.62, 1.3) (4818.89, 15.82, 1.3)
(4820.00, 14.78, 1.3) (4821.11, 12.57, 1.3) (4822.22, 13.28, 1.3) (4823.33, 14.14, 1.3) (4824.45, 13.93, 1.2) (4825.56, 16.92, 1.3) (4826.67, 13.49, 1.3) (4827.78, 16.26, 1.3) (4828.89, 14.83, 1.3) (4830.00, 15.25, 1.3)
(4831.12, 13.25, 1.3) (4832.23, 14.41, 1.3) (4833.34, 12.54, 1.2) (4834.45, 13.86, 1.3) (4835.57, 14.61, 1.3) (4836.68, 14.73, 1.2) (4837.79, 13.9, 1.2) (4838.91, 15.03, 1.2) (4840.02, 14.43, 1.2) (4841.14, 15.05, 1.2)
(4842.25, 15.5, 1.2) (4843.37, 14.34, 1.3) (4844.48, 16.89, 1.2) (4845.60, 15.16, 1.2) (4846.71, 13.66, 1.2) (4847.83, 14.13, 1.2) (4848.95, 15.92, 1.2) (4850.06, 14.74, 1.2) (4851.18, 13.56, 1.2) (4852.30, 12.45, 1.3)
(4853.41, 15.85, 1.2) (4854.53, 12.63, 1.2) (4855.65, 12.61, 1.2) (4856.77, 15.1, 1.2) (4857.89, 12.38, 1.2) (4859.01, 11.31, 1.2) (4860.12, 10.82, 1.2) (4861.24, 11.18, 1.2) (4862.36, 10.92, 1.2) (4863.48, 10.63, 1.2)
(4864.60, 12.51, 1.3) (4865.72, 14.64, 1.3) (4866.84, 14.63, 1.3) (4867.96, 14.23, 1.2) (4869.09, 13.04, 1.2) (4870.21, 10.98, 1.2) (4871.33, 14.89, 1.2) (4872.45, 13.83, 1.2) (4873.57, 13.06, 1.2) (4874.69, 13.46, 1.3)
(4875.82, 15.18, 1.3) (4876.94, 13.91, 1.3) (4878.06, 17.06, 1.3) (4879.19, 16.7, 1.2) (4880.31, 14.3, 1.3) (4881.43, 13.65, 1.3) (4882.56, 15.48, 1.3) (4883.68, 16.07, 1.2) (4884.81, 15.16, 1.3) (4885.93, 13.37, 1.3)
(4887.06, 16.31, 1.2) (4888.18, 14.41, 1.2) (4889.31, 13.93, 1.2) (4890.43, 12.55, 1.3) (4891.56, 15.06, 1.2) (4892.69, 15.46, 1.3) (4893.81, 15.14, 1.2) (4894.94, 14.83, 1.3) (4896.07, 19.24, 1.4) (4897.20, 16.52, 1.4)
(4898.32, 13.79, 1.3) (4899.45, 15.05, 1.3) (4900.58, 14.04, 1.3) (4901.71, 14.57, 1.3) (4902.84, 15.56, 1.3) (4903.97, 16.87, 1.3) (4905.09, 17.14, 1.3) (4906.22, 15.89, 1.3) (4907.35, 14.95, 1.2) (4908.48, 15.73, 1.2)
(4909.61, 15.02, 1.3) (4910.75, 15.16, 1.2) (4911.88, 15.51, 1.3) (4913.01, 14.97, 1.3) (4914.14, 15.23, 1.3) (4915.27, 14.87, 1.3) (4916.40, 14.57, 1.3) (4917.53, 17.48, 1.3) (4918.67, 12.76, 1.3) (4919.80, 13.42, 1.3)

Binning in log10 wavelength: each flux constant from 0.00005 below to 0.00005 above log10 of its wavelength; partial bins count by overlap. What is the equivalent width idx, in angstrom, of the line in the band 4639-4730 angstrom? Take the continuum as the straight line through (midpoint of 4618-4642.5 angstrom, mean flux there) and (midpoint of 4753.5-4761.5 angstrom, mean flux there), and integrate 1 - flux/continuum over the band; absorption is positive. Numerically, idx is 2.0 angstrom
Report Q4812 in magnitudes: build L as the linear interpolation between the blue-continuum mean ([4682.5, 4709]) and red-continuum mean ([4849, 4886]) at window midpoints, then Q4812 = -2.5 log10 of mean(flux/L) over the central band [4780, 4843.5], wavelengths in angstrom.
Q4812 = -0.078 mag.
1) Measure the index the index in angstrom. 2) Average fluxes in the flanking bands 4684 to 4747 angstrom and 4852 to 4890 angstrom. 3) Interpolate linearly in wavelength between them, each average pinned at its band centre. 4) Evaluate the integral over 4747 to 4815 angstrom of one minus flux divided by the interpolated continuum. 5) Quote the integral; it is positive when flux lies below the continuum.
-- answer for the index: -4.37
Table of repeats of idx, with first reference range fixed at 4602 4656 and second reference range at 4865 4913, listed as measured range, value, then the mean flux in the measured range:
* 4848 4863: 1.88 angstrom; 13.1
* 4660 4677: 2.01 angstrom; 13.2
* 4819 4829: 0.28 angstrom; 14.5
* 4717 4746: 0.83 angstrom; 14.5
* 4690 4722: 0.99 angstrom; 14.5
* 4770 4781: -0.74 angstrom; 15.9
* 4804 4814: 0.20 angstrom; 14.6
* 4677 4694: 0.67 angstrom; 14.4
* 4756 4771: 0.48 angstrom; 14.5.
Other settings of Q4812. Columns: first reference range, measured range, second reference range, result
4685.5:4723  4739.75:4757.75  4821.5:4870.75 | -0.07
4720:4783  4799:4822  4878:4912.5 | -0.01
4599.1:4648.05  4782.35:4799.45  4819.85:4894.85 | -0.04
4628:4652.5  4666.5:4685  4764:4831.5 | 0.08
